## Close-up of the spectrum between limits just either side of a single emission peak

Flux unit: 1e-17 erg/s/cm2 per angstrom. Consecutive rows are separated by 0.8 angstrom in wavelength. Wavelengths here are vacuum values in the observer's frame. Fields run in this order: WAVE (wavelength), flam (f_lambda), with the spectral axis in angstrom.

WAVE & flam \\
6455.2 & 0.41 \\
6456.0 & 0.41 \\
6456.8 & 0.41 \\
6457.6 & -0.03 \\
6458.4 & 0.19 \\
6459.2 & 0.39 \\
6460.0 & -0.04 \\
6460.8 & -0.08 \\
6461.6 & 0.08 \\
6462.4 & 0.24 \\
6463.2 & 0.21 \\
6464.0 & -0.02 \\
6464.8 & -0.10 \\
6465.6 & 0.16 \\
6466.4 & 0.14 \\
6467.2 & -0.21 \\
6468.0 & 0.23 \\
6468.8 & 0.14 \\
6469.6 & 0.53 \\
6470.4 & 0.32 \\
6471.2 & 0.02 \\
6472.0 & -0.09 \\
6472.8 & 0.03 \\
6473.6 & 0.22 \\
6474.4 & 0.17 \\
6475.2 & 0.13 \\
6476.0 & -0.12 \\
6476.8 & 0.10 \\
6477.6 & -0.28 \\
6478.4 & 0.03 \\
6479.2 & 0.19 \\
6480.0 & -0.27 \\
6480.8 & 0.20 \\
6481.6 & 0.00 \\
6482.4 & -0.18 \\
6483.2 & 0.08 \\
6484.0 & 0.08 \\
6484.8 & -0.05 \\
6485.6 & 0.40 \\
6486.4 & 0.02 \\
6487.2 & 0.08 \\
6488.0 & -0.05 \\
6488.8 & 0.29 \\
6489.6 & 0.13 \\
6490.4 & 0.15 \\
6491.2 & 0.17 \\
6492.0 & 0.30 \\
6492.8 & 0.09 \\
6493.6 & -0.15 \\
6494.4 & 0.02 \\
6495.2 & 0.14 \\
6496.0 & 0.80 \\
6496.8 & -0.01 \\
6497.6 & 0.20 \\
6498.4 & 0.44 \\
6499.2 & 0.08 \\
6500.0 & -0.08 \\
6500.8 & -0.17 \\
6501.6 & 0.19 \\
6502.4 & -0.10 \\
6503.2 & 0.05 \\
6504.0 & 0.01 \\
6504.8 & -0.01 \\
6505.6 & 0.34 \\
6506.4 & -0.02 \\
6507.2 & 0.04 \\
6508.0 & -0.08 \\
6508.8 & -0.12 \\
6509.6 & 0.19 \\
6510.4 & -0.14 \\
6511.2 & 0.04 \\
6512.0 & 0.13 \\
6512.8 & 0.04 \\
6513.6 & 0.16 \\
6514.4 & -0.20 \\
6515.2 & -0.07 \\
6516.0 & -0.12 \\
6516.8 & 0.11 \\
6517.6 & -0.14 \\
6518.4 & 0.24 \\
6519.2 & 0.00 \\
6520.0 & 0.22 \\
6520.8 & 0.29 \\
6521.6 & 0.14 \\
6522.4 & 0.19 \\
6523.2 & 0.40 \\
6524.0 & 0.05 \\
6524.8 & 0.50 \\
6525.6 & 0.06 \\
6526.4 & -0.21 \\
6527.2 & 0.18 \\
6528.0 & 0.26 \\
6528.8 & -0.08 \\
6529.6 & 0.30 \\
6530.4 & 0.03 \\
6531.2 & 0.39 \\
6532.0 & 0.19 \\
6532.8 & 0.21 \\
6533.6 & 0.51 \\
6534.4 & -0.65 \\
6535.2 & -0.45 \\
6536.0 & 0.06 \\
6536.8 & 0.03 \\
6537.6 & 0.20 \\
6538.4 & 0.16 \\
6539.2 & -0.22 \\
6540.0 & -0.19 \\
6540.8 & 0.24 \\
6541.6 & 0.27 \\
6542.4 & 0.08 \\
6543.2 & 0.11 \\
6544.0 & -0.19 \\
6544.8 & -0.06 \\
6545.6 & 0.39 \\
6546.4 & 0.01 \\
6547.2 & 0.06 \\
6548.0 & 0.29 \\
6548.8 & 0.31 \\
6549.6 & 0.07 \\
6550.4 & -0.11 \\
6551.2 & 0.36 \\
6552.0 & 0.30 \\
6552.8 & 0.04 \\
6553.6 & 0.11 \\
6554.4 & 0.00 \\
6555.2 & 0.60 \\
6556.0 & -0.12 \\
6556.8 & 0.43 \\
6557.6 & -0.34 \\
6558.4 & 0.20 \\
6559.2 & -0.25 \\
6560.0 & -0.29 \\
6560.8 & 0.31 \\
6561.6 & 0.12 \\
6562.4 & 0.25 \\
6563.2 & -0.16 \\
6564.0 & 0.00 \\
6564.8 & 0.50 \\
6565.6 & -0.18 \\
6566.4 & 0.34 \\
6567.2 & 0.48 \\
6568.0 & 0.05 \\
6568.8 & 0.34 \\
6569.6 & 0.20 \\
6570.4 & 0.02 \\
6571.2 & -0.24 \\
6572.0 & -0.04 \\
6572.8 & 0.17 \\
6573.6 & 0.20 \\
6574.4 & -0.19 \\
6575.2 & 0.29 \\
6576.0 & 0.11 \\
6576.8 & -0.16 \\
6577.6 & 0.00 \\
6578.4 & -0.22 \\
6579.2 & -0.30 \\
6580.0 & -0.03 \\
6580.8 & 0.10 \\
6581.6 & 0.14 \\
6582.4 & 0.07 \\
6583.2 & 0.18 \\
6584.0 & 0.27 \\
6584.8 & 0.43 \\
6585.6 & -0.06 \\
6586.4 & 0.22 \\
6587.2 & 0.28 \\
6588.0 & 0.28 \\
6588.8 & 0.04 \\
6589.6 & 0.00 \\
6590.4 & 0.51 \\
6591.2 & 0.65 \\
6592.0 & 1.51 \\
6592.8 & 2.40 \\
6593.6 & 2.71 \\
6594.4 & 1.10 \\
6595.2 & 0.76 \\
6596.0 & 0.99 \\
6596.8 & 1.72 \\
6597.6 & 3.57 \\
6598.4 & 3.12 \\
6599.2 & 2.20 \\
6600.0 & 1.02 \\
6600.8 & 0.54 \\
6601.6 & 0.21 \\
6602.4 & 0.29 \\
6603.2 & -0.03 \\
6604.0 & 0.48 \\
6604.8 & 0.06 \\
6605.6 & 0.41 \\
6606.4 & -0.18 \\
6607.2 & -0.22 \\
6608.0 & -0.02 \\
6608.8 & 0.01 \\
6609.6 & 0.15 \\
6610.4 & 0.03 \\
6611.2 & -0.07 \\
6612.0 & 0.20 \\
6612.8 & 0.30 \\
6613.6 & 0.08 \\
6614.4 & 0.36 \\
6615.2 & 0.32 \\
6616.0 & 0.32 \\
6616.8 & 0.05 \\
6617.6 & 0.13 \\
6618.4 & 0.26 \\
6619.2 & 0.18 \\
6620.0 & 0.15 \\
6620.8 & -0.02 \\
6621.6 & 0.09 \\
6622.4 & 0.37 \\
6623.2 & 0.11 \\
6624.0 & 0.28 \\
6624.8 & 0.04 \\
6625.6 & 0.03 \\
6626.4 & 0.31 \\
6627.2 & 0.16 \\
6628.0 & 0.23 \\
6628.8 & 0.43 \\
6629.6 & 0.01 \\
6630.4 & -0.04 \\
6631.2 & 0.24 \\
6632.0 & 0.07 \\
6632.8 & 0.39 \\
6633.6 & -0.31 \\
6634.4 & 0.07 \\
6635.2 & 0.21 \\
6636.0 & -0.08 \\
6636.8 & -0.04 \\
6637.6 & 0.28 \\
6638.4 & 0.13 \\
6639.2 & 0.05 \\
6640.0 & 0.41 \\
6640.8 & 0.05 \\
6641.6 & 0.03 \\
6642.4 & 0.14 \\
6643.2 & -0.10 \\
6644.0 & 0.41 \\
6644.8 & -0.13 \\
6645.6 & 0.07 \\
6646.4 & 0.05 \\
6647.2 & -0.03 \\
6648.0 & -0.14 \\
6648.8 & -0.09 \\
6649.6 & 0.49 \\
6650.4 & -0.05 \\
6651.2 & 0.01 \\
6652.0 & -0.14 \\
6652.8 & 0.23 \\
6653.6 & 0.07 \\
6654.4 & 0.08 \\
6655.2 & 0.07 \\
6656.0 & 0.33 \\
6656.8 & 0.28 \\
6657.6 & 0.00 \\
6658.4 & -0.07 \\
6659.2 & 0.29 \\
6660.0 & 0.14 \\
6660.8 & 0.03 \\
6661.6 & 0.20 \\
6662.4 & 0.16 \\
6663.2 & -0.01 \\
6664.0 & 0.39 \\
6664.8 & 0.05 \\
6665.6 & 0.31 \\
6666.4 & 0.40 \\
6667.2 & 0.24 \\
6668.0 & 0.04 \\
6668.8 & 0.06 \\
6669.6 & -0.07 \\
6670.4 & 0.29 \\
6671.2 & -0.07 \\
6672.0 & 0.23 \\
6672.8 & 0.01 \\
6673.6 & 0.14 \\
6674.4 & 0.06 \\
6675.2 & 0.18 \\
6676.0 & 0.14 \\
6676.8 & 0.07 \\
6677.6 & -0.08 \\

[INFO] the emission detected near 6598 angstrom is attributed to [O II] 3727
